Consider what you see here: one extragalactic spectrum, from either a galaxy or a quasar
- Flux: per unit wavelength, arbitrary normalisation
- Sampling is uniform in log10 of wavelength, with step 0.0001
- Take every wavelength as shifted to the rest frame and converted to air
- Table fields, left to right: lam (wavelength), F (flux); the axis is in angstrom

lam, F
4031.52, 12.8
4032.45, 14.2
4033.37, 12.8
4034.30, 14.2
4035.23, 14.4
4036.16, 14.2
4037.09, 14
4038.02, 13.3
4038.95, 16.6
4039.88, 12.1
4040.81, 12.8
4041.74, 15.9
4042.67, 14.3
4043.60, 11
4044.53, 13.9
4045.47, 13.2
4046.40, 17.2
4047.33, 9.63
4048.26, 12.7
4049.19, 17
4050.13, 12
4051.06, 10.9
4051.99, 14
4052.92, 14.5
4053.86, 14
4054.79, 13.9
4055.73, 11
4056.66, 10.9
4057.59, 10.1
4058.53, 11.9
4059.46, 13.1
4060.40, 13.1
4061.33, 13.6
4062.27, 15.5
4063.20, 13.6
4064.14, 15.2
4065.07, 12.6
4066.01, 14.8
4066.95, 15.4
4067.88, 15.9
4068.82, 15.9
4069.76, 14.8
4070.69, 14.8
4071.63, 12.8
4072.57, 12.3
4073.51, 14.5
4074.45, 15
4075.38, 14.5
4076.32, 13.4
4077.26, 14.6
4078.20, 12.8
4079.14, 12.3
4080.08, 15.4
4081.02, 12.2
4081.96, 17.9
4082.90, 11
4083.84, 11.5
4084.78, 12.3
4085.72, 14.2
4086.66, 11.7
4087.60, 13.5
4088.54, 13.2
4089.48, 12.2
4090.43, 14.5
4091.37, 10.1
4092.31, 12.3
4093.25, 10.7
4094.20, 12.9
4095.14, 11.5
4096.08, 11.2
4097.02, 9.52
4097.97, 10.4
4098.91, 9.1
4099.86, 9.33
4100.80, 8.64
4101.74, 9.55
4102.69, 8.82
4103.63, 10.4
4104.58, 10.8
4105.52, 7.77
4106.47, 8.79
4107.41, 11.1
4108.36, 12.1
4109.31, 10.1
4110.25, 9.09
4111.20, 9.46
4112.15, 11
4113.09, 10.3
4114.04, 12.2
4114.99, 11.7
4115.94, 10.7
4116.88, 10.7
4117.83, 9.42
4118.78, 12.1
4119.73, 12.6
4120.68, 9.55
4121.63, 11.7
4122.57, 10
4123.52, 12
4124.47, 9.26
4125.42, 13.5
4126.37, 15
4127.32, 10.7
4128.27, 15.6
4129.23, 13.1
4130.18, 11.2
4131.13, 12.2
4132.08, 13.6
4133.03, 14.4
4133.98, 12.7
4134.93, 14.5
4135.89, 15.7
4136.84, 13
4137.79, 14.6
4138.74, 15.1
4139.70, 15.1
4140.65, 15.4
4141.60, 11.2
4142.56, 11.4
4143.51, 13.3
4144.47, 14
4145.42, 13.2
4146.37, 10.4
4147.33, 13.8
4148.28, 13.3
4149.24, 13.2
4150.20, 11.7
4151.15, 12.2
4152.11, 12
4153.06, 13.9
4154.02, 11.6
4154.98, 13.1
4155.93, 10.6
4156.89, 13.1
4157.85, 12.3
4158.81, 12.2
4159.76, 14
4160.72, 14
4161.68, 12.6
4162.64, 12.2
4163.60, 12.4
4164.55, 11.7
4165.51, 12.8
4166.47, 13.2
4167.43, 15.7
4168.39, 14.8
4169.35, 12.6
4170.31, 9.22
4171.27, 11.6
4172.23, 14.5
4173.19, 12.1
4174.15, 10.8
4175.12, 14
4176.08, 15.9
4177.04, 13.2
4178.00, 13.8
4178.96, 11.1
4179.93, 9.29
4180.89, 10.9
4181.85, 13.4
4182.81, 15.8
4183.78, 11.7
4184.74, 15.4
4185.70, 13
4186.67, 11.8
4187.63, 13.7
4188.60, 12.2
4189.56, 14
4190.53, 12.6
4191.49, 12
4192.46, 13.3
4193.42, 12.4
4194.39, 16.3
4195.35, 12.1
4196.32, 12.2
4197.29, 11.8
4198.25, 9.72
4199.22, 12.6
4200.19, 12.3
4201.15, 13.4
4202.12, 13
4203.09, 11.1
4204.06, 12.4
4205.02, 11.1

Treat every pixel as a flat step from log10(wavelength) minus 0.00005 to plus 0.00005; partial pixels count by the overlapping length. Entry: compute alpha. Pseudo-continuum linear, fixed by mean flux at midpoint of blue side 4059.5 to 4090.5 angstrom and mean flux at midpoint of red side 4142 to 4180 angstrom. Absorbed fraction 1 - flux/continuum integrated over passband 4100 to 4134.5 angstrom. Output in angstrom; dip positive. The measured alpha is 5.5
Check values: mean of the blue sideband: 13.8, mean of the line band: 11.2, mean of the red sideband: 12.7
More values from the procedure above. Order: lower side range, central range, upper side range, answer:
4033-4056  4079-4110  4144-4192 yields 4.4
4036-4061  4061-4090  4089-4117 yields -4.7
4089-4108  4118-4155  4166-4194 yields -3.8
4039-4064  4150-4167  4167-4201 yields 0.4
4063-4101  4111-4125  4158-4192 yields 2.2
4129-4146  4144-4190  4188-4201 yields 0.9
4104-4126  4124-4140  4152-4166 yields -2.8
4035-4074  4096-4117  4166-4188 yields 5.1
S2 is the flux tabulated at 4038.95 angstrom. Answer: 16.6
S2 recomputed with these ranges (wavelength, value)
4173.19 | 12.1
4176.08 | 15.9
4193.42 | 12.4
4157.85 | 12.3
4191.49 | 12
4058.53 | 11.9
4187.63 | 13.7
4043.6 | 11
